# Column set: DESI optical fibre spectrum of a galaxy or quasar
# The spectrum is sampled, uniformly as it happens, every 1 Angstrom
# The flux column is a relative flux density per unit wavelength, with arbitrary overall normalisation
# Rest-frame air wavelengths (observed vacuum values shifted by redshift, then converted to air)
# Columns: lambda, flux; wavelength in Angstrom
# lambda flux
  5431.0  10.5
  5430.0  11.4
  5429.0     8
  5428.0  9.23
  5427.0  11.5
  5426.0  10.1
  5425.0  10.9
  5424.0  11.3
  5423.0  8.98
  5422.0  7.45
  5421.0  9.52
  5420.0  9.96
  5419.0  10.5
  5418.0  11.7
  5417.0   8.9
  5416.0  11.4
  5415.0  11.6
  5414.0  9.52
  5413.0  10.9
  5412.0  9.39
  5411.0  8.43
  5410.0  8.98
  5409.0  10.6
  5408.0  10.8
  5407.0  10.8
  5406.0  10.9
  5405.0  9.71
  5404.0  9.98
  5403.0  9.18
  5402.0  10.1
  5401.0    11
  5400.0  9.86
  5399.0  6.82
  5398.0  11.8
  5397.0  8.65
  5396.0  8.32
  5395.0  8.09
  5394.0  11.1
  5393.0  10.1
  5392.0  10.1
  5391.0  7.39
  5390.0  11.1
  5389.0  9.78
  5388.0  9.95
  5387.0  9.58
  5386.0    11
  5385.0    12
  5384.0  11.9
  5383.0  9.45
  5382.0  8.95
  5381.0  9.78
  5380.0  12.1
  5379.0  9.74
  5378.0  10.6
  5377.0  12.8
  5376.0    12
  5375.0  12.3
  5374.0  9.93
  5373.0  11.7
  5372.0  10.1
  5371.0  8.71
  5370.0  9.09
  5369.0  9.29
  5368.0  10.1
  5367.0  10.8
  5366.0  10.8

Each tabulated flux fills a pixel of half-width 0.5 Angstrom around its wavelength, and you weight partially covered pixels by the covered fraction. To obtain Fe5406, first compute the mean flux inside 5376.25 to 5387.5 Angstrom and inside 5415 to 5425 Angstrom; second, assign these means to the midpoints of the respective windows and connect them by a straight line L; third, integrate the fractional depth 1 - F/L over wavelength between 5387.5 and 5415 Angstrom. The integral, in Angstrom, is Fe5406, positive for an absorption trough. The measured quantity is 1.6 Angstrom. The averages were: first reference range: 10.7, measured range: 9.79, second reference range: 10.1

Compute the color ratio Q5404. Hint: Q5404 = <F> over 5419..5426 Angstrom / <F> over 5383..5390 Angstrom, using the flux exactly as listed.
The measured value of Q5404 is 0.92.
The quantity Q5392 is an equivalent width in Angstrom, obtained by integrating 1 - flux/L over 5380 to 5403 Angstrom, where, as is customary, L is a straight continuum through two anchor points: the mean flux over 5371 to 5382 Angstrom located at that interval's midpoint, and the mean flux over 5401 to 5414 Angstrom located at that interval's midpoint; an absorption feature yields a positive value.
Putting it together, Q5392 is 1.3 Angstrom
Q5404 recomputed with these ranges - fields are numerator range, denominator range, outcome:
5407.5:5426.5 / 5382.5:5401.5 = 1.02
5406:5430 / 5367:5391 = 0.96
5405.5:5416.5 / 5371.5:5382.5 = 0.94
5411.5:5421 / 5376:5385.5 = 0.95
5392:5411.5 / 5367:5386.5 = 0.92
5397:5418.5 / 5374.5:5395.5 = 0.96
